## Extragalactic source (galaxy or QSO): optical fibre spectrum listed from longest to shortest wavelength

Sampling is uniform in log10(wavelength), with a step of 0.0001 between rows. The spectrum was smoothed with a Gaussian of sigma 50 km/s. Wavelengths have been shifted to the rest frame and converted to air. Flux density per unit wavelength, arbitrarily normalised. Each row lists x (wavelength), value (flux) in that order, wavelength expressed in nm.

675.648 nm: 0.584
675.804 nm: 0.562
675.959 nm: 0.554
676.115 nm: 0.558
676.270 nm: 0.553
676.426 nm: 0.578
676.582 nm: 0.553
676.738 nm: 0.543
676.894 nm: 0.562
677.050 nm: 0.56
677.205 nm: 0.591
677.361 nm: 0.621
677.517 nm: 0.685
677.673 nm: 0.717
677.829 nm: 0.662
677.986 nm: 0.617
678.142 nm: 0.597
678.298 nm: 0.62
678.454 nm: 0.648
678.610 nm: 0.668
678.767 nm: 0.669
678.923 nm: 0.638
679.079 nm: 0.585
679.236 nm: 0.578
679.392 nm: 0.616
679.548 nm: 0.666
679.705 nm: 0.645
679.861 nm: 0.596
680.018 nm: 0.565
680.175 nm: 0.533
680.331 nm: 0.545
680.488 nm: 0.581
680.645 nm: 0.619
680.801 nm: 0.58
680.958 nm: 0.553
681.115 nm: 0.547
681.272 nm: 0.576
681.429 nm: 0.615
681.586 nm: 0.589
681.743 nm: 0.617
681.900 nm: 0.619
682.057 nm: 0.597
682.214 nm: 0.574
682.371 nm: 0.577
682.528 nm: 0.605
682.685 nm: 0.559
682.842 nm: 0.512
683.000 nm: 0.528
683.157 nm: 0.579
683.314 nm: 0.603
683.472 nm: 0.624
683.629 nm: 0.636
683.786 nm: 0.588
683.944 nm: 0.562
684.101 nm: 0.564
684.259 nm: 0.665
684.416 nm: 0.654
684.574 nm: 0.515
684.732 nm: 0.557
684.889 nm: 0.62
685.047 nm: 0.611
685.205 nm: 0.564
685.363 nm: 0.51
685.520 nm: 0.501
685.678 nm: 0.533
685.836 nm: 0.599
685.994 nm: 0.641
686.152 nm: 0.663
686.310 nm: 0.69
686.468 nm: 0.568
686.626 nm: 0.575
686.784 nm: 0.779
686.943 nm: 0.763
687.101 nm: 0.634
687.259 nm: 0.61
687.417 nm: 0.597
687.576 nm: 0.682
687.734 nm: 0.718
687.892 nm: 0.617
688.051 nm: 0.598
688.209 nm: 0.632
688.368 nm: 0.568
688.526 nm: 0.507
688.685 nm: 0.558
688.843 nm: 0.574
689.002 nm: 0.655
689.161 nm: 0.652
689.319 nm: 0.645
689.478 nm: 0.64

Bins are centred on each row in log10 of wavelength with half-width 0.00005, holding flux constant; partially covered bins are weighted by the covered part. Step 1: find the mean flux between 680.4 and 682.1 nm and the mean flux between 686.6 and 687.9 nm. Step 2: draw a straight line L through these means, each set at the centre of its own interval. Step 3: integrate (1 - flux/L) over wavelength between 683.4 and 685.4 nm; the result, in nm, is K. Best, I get 0.13 nm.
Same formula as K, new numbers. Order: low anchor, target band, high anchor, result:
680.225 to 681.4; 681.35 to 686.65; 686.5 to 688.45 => 0.159 nm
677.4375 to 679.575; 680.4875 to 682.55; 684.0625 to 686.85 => 0.111 nm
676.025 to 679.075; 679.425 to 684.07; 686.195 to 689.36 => 0.254 nm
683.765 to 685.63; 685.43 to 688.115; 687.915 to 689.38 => -0.208 nm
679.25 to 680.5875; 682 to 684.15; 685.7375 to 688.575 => 0.115 nm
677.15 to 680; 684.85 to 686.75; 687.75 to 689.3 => 0.055 nm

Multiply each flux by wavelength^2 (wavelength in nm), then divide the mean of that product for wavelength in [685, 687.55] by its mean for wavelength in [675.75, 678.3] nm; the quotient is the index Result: 1.06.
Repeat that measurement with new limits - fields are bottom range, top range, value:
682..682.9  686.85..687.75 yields 1.18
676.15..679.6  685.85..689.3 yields 1.06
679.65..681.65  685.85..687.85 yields 1.16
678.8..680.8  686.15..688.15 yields 1.11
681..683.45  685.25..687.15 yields 1.08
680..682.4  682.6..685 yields 1.01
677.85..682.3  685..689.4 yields 1.04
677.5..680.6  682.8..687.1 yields 0.99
